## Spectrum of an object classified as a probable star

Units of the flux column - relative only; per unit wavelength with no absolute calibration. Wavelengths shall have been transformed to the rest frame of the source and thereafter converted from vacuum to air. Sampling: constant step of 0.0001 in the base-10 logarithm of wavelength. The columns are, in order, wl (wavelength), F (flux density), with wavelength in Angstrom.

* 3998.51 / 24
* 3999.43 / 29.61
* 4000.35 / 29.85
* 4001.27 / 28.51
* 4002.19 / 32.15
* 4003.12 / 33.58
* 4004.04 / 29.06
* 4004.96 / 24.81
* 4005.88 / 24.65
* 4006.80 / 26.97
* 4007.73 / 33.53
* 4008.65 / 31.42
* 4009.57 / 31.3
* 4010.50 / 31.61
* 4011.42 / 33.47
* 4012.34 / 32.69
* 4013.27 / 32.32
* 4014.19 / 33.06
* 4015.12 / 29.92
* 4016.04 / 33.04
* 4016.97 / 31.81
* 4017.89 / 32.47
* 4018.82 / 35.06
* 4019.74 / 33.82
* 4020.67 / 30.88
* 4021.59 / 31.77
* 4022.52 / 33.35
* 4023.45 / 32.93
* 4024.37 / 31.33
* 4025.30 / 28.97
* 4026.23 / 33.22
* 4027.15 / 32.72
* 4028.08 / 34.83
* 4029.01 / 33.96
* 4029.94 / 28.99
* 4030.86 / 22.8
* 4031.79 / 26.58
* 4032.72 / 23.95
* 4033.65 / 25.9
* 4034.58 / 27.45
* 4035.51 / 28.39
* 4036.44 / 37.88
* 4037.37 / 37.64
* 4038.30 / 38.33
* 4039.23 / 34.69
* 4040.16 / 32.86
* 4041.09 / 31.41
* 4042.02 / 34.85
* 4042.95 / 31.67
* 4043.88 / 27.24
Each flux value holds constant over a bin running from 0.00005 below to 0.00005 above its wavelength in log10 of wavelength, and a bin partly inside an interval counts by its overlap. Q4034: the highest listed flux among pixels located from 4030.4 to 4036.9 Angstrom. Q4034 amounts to 37.88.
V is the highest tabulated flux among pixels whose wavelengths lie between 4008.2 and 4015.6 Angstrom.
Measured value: 33.47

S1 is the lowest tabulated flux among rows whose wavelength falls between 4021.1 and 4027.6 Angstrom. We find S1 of 28.97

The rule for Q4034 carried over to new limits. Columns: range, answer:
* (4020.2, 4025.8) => 33.35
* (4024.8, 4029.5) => 34.83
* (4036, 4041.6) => 38.33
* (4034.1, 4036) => 28.39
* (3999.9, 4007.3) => 33.58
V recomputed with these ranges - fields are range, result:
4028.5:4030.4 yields 33.96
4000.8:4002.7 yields 32.15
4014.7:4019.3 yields 35.06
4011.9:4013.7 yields 32.69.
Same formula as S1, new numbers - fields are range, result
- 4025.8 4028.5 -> 32.72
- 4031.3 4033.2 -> 23.95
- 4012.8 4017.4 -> 29.92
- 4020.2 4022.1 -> 30.88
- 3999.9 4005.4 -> 24.81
